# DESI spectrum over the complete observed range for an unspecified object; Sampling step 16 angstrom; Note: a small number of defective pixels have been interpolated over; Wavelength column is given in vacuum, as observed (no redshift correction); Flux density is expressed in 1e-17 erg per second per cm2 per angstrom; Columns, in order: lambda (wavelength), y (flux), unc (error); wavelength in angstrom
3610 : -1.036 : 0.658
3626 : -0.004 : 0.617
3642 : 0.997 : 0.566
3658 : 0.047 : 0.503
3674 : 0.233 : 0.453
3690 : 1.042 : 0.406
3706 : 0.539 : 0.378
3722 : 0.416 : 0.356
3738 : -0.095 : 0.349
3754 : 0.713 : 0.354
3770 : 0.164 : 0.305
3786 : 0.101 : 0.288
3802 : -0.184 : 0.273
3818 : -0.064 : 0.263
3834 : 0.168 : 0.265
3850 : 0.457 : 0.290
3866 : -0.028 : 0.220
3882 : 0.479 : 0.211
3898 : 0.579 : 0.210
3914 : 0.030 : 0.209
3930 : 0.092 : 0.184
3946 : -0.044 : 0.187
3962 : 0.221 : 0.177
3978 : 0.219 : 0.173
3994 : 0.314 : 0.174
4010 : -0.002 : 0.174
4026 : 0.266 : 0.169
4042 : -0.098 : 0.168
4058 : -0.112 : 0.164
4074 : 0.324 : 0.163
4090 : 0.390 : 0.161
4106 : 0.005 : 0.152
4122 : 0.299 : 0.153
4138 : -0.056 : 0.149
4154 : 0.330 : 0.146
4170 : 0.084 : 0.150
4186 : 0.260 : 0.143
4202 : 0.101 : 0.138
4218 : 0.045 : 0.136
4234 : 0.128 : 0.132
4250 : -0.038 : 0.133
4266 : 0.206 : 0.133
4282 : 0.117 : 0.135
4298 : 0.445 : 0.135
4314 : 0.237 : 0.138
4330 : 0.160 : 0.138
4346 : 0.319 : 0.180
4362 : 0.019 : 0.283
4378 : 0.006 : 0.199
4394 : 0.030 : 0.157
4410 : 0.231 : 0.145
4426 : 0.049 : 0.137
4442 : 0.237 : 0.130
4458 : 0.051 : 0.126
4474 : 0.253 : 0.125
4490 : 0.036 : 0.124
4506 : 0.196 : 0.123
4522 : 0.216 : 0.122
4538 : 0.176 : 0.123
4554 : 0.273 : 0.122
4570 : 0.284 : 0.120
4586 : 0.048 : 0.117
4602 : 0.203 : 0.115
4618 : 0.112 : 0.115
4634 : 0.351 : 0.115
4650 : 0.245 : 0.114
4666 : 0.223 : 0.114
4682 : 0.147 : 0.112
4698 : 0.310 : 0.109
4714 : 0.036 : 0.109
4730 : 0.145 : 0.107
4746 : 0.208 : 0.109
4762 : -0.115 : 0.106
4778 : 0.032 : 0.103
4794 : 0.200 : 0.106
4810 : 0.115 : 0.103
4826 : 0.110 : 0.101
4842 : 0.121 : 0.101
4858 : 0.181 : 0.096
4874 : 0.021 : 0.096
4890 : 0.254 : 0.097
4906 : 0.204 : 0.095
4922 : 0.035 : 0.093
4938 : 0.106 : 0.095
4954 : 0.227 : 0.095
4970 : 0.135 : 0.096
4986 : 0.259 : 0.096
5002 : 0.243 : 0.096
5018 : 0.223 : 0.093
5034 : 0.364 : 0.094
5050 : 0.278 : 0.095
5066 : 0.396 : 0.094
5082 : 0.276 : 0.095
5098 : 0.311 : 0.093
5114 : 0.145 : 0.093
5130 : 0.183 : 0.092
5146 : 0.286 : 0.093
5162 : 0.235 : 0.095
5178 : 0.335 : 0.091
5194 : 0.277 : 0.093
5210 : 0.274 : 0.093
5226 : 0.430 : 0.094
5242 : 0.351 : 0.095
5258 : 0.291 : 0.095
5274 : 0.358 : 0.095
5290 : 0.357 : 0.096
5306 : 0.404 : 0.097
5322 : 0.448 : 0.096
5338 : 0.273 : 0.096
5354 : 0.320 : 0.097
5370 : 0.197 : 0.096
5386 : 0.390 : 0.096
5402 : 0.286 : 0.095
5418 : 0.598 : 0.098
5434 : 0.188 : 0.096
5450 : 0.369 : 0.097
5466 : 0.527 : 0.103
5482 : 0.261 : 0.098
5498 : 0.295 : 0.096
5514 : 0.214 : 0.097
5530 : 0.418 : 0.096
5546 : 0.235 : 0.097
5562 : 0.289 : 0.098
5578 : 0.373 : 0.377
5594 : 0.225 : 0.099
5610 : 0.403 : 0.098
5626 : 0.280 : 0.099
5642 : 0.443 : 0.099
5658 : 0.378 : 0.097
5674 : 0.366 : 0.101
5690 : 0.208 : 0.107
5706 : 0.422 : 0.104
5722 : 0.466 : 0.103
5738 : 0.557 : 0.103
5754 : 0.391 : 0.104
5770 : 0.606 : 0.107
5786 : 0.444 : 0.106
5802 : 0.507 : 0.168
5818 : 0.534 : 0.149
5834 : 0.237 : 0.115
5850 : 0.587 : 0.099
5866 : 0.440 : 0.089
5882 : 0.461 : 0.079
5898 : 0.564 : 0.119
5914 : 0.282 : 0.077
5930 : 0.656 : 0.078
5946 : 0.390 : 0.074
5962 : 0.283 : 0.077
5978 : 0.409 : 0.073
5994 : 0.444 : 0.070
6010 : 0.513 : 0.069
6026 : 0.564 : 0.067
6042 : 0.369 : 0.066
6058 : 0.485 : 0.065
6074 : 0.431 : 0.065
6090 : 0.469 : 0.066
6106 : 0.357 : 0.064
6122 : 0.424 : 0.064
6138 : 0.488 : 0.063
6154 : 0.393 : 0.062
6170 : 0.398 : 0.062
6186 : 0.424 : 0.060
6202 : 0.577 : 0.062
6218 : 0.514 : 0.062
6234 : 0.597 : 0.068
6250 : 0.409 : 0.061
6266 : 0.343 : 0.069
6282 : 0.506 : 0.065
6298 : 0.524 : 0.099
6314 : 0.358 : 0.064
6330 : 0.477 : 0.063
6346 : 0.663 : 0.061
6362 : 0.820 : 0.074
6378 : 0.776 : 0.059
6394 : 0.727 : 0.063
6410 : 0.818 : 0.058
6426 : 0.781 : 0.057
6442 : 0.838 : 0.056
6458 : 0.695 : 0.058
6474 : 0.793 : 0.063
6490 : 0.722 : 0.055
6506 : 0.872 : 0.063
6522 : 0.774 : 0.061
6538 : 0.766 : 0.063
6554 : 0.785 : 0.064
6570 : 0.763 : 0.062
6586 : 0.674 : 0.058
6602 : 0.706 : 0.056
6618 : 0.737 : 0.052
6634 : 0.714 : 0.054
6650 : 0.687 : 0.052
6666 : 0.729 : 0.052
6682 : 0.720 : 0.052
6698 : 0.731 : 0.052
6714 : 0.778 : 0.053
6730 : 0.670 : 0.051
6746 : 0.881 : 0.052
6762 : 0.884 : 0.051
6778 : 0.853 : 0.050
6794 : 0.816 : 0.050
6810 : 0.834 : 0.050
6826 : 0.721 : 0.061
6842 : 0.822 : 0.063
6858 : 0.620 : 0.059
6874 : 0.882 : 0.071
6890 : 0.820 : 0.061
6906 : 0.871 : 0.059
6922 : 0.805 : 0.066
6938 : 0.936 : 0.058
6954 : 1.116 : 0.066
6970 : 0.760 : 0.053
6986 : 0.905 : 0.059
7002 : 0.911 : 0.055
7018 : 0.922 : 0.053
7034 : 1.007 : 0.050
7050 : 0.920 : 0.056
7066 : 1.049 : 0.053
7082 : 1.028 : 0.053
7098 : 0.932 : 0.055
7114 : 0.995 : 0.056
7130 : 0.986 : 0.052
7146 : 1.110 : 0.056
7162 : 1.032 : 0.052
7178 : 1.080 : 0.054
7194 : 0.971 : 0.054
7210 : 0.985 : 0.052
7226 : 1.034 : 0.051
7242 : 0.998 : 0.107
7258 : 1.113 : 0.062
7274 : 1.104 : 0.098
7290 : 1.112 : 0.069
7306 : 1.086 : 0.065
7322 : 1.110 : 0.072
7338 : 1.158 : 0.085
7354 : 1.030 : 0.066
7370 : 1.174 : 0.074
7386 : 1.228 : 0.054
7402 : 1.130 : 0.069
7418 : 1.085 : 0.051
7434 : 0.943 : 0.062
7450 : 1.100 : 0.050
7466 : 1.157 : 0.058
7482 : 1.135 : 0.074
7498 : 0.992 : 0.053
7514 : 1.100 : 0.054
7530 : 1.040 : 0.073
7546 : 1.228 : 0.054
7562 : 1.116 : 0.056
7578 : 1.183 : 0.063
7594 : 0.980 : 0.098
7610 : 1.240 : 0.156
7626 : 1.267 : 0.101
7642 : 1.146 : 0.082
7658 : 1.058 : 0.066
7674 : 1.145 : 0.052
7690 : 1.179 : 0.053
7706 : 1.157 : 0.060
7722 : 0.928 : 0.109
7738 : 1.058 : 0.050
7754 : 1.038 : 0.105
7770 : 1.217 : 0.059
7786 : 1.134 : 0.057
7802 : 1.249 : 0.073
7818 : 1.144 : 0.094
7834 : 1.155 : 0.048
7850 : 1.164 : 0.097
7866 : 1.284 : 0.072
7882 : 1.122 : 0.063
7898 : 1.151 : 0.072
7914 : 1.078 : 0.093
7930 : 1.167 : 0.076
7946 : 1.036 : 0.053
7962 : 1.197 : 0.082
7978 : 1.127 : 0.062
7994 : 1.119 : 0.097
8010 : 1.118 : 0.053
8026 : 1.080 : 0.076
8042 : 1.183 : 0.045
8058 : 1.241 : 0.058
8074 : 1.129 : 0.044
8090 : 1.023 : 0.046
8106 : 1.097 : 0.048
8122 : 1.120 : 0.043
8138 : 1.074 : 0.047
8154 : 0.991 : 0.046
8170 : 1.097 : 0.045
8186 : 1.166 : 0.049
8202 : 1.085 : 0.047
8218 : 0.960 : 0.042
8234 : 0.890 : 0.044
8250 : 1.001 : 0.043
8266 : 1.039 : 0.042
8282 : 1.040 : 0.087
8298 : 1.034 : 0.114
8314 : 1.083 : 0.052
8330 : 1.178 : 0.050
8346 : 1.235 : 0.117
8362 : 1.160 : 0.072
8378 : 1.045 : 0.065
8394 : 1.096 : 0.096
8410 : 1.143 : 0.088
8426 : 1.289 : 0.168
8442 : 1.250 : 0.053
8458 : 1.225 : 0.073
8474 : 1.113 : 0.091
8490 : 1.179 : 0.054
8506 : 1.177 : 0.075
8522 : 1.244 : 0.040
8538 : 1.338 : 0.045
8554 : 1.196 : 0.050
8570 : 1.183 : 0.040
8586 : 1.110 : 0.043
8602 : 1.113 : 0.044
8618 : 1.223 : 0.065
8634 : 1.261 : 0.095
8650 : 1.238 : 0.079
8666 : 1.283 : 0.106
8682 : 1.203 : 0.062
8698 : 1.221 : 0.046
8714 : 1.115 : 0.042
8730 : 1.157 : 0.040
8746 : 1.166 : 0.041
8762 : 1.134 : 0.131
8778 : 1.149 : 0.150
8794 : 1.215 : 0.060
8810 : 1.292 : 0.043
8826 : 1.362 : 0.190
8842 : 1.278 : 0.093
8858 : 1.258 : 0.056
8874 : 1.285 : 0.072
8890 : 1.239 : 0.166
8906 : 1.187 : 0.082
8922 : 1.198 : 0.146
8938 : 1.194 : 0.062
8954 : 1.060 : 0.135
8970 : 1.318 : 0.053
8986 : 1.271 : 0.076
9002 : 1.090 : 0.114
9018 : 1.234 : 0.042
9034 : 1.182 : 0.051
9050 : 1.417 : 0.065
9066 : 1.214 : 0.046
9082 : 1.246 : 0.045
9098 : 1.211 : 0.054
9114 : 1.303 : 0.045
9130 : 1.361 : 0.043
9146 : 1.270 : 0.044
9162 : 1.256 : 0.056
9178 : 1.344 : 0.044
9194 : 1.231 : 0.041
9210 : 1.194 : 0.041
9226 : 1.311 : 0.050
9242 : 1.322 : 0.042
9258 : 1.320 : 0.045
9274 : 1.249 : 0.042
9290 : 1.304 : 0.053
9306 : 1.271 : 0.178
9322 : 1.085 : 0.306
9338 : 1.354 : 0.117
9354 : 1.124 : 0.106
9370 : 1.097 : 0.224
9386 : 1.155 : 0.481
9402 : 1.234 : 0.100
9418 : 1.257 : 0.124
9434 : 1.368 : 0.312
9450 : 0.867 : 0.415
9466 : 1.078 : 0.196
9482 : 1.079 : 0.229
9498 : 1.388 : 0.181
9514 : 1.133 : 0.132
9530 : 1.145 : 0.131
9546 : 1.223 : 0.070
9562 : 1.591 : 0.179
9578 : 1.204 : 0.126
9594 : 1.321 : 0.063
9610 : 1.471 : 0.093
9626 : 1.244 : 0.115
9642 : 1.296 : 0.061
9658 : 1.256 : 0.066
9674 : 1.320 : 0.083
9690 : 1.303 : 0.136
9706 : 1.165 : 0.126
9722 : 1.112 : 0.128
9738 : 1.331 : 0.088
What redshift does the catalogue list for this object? 0.591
